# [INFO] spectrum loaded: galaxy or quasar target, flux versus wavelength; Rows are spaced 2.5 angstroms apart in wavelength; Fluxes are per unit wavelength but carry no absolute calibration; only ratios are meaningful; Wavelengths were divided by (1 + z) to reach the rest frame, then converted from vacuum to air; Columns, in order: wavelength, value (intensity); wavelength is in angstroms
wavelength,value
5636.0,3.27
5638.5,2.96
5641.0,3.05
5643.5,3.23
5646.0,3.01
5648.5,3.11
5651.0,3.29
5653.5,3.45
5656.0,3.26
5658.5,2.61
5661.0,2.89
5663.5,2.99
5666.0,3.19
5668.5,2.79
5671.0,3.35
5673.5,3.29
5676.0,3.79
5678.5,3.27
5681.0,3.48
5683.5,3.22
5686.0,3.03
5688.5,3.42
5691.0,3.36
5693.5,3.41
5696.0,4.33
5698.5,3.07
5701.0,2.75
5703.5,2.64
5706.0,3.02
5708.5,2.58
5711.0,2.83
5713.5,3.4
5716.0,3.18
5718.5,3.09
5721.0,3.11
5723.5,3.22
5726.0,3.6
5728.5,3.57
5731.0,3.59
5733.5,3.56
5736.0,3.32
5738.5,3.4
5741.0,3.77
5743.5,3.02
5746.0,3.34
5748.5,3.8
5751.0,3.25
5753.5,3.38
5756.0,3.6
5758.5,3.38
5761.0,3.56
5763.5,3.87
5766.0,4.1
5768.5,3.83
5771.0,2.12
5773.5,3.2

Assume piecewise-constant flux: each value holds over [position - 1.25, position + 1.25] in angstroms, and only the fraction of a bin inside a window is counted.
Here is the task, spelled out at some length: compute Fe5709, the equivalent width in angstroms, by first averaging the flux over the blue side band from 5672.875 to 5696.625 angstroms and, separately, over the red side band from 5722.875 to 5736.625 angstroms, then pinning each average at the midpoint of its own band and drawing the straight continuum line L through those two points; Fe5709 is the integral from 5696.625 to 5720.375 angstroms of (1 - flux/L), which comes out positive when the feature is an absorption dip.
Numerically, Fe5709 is 3.3 angstroms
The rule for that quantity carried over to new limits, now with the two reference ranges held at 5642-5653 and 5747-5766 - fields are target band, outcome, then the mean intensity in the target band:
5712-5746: 1.1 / 3.37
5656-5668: 1.1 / 2.95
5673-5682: -0.5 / 3.47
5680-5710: 1.5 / 3.19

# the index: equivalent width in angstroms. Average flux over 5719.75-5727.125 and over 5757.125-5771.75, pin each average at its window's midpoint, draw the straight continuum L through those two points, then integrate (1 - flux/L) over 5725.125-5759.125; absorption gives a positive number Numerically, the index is -0.7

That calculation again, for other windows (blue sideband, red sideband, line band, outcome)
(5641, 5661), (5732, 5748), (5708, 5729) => 1.1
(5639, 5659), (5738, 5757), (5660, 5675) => 0.5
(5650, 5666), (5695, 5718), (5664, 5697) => -3.0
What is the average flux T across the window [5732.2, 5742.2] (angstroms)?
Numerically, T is 3.51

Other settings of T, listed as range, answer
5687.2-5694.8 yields 3.4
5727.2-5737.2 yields 3.51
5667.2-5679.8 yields 3.3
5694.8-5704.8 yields 3.19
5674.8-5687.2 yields 3.36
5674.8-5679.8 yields 3.53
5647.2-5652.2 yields 3.2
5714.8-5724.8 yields 3.15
